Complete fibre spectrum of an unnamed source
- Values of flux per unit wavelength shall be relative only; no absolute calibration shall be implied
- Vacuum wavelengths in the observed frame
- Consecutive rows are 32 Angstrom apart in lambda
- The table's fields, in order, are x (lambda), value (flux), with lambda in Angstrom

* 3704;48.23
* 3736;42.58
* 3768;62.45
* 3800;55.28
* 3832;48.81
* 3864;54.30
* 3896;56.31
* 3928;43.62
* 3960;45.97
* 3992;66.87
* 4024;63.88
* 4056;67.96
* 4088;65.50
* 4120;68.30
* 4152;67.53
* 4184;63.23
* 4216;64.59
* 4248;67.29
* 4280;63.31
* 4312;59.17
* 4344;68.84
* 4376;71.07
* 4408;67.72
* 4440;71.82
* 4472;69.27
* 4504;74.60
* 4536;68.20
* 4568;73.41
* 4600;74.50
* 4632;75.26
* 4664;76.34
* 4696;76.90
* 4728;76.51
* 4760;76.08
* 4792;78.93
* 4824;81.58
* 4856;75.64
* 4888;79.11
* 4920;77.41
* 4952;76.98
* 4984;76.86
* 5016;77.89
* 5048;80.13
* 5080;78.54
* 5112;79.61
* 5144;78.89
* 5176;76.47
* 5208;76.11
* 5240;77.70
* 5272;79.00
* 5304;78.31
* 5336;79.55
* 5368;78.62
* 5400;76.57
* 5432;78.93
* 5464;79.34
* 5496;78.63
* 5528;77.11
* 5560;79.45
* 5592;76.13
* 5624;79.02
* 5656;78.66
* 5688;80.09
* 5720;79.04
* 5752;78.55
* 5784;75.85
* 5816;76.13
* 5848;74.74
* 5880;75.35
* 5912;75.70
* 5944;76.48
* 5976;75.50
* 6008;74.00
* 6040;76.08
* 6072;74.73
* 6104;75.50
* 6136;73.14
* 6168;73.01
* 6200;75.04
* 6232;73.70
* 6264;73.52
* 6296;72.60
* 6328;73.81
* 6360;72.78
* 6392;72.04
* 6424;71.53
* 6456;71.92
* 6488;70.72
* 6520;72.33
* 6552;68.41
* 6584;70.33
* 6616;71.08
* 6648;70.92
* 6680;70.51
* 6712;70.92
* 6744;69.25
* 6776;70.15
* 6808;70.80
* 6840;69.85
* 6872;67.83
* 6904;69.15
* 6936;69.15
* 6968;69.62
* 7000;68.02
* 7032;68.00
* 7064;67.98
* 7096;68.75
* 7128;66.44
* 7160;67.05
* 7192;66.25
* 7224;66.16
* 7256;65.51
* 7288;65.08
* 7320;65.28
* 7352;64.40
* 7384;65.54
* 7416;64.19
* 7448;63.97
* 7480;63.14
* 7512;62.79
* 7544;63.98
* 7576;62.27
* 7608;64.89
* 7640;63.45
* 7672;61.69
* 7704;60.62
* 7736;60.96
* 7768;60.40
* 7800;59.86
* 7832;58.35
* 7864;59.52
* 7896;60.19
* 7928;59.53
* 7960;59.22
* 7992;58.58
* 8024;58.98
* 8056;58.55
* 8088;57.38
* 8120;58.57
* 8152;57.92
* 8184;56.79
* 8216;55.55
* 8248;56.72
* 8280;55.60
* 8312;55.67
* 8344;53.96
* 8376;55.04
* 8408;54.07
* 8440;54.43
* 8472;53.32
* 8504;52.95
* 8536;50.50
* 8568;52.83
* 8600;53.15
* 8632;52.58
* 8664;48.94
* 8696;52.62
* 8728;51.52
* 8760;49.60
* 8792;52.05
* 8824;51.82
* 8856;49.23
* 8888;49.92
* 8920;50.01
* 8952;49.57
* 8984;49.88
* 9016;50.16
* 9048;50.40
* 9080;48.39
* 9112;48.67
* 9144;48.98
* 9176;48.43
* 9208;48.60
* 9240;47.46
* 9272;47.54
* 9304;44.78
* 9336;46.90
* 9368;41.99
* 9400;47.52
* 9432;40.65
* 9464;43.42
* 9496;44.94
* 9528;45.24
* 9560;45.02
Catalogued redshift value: 0.00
